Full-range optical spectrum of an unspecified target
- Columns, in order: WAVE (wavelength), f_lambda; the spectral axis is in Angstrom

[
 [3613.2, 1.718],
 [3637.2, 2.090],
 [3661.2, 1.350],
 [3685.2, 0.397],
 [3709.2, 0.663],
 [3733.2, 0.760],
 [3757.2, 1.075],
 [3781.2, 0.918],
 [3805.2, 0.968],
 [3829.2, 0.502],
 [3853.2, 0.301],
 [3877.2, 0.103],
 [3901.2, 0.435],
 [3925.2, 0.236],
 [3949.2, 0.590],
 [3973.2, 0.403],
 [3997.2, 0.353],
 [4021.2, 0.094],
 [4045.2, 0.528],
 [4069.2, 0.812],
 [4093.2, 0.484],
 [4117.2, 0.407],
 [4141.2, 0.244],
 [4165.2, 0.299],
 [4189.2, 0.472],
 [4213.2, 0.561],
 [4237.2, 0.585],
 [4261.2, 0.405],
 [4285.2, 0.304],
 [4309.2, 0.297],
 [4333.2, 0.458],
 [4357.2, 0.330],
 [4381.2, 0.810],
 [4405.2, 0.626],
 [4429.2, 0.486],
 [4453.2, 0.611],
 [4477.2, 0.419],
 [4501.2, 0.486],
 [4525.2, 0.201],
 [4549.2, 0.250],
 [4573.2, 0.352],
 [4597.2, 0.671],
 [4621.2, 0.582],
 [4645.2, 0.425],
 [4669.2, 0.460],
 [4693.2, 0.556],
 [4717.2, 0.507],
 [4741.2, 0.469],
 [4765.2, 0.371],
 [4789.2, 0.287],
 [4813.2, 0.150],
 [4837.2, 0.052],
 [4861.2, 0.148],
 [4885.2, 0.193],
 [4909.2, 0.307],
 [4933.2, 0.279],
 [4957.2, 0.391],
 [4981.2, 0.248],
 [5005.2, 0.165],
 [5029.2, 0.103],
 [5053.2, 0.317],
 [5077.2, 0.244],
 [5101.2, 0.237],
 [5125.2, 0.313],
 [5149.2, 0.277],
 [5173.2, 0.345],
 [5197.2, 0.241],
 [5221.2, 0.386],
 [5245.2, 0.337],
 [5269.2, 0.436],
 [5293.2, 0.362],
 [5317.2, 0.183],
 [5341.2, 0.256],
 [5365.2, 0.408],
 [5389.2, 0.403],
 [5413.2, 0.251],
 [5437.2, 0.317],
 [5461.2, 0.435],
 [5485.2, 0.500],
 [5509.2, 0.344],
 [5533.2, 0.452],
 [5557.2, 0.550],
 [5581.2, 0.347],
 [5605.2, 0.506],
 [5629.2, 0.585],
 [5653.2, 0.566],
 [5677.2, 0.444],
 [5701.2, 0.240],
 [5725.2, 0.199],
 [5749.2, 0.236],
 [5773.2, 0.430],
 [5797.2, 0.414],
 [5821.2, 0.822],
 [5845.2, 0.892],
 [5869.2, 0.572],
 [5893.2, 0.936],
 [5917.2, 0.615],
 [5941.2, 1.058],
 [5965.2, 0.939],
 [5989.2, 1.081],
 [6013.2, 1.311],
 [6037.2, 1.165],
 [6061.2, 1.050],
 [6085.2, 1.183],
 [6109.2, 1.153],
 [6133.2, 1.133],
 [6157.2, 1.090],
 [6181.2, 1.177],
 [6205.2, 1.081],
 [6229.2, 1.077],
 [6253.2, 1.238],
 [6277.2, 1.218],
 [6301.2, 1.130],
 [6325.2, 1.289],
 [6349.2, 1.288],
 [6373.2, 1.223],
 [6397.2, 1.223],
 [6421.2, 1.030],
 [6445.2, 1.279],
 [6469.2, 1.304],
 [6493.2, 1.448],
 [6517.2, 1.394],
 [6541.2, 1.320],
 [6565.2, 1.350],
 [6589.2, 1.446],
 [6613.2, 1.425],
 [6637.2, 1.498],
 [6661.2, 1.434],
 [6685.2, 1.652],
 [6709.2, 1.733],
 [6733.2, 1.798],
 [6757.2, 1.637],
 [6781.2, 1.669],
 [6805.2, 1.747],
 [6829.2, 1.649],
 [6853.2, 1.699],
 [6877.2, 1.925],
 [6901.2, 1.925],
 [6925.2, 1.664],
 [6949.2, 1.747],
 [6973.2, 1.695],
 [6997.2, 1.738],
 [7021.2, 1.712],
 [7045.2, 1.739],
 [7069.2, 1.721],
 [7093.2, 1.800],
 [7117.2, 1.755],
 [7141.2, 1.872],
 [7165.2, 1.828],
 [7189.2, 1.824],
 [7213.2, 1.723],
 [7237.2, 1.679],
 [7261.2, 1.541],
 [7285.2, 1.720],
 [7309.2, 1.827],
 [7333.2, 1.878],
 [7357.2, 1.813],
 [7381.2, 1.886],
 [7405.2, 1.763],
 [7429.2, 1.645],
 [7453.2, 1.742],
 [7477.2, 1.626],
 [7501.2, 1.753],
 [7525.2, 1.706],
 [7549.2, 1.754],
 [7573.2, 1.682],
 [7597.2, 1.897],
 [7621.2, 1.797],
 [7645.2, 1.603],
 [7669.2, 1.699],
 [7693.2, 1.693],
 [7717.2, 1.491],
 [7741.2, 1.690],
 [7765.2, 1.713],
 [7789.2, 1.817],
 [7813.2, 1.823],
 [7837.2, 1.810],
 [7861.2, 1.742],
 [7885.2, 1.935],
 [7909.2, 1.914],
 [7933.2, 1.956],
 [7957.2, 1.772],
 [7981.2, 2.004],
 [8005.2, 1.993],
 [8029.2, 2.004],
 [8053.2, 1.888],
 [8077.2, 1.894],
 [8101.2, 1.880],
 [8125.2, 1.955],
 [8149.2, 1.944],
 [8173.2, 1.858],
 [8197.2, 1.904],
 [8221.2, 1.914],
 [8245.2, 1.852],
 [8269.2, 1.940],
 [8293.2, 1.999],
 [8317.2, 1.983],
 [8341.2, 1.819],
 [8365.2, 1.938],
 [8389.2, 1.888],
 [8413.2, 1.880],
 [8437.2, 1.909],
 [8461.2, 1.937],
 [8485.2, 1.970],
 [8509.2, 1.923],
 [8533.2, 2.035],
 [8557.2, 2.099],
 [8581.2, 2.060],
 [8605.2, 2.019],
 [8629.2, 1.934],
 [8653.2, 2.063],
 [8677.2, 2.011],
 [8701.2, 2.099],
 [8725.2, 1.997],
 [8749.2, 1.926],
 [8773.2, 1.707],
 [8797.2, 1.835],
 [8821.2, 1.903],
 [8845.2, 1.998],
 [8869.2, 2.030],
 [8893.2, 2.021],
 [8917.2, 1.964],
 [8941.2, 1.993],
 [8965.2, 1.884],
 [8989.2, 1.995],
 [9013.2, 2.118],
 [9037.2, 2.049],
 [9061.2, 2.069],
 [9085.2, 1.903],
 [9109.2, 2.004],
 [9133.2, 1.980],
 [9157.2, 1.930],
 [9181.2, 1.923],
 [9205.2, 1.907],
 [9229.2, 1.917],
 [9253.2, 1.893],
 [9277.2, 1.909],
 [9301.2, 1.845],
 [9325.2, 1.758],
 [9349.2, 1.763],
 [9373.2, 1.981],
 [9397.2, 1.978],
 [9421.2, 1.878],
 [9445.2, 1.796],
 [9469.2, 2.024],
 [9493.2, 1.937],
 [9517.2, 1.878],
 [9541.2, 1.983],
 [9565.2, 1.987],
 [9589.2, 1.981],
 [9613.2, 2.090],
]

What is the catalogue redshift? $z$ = 0.49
